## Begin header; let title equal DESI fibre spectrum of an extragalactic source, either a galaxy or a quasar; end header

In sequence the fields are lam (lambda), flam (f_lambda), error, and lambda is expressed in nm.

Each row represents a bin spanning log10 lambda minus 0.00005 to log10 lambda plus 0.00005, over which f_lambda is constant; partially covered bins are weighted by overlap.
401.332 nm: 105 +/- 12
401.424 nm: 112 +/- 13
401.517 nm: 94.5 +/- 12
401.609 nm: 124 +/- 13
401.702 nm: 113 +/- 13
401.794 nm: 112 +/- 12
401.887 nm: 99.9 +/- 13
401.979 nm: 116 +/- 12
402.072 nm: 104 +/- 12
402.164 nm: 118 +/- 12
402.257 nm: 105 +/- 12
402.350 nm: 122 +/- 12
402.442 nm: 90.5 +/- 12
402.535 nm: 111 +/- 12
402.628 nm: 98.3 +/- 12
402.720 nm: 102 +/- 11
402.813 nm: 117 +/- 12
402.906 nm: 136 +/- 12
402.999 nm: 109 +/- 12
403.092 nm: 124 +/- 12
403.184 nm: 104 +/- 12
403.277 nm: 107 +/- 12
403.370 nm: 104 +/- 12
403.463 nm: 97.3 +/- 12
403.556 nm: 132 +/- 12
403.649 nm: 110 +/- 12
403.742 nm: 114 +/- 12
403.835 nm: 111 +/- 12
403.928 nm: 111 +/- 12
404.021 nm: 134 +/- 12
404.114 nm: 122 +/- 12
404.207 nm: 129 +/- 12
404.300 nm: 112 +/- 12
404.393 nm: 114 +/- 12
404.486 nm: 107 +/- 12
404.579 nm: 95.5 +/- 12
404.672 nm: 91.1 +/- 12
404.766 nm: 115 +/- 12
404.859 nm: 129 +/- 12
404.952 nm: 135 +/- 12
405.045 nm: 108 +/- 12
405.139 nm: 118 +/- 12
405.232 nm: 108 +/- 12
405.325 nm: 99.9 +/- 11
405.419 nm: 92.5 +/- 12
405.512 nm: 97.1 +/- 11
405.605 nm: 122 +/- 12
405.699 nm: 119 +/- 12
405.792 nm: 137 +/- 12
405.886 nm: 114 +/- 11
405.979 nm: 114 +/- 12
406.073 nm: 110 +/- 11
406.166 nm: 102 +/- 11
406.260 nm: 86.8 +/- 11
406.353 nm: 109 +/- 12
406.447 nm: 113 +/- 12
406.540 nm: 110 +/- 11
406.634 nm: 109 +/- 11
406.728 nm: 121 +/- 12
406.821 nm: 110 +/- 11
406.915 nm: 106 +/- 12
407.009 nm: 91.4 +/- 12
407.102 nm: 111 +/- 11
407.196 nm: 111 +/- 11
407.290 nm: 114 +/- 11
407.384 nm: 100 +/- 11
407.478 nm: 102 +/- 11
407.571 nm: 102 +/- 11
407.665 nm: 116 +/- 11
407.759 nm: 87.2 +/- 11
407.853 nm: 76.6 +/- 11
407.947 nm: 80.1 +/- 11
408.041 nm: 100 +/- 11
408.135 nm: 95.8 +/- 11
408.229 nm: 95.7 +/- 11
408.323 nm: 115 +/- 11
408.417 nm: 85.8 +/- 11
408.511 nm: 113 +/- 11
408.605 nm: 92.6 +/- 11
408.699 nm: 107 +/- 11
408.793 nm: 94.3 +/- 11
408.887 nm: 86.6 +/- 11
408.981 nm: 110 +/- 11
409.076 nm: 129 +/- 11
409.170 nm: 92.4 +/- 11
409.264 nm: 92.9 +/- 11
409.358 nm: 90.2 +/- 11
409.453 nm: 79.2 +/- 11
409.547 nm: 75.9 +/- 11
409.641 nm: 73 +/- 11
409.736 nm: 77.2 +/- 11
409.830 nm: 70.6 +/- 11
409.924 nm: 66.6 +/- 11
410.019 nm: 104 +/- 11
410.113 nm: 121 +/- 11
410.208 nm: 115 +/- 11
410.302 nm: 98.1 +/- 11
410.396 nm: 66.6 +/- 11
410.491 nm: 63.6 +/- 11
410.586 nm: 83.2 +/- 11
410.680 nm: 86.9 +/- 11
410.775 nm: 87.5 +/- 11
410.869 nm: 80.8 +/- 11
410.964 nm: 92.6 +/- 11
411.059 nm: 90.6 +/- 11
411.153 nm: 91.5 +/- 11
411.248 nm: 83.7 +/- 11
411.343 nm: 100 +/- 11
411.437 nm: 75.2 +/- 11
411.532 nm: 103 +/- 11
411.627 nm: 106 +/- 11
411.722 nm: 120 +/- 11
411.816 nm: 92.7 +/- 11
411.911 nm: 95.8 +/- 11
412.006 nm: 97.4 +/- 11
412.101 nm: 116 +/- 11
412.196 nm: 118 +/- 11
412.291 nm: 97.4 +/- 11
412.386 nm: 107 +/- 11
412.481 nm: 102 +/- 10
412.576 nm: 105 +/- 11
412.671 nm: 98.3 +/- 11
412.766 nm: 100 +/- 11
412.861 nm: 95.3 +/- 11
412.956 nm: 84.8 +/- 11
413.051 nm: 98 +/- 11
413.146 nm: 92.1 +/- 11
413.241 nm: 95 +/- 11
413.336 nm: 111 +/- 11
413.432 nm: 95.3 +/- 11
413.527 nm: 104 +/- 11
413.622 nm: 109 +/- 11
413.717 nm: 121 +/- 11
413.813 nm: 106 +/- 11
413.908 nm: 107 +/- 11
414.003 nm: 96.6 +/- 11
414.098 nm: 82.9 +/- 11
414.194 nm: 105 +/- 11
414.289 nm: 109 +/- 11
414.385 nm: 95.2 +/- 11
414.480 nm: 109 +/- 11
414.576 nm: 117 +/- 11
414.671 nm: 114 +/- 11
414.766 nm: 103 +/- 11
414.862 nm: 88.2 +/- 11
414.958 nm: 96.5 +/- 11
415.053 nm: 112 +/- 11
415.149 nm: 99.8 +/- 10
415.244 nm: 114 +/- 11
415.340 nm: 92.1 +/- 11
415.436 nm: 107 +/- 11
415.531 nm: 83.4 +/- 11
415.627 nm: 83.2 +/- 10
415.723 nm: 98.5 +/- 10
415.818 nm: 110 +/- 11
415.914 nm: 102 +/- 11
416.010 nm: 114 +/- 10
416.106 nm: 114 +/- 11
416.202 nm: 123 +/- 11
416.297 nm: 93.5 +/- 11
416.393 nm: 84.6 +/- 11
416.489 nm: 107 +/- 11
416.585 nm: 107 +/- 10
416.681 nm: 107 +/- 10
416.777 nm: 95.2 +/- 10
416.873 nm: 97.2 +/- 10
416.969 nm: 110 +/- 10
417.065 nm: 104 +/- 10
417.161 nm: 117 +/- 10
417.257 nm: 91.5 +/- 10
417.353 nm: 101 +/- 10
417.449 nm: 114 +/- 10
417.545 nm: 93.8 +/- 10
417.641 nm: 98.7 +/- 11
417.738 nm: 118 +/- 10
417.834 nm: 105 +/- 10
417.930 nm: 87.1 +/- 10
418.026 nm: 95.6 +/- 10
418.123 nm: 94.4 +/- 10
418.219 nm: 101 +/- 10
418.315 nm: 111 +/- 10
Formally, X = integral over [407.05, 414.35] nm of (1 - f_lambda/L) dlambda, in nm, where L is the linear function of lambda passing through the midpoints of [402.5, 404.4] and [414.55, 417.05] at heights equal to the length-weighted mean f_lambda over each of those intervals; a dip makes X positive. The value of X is 0.722 nm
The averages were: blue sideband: 114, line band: 96.8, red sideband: 103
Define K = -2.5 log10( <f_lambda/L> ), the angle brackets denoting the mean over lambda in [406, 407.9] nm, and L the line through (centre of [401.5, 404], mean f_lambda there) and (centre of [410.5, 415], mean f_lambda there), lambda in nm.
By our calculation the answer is 0.02 mag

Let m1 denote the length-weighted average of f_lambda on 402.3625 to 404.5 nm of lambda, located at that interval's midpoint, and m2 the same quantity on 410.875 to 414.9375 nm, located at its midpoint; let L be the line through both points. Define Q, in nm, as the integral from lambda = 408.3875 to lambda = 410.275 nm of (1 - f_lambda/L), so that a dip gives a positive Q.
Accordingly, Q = 0.20 nm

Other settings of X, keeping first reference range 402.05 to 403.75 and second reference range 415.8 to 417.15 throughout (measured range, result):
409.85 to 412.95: 0.344 nm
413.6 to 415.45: 0.032 nm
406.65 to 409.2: 0.161 nm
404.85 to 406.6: -0.028 nm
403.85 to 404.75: -0.021 nm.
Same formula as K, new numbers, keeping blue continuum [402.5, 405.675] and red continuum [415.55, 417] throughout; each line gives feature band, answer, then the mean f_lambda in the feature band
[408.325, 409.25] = 0.072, 102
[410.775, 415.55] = 0.050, 100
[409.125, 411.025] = 0.244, 85.9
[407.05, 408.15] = 0.102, 99.7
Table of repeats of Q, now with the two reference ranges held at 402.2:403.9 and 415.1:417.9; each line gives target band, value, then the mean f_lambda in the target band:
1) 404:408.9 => 0.087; 107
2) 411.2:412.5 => 0.056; 101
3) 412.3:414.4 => 0.076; 101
